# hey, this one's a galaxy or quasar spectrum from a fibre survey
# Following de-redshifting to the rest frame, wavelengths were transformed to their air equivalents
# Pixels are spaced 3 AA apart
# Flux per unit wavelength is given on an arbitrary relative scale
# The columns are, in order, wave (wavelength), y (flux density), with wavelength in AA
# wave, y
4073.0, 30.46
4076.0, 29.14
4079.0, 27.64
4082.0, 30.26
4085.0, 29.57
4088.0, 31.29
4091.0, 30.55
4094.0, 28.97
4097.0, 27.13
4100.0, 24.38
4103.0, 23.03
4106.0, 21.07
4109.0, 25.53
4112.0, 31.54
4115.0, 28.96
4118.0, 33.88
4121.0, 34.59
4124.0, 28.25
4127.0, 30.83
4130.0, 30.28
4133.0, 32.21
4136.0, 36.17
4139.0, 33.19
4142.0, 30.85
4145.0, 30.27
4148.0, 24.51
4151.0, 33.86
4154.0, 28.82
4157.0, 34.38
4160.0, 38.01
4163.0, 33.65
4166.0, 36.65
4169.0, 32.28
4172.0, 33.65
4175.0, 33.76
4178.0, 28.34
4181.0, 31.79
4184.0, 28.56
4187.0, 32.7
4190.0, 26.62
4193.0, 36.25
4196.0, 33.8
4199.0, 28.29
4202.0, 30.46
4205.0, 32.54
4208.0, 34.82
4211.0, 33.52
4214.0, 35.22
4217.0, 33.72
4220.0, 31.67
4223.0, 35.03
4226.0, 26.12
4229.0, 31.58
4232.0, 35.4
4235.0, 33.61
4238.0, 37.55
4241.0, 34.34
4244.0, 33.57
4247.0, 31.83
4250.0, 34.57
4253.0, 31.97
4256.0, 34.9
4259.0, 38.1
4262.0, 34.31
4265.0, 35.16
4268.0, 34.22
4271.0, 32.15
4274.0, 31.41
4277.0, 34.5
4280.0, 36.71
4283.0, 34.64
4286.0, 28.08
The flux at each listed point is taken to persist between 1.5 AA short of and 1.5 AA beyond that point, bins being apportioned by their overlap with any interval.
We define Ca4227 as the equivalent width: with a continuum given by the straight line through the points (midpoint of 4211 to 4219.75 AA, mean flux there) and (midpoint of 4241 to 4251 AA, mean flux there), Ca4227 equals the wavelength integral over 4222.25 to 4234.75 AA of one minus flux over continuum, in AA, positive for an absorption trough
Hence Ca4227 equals 0.6 AA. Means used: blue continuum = 33.9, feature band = 32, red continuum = 33.4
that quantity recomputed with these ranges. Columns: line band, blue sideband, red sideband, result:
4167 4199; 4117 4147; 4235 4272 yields 1.2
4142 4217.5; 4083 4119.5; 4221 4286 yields -3.1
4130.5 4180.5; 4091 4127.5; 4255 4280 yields -4.1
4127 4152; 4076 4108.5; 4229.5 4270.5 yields -1.5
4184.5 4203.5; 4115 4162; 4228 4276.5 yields 1.0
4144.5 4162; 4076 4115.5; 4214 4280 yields -1.0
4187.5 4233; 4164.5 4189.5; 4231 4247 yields 1.5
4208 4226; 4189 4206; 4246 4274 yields -0.6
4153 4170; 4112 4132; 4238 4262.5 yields -1.0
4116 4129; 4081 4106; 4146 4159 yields -1.1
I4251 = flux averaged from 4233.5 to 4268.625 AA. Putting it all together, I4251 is 34.5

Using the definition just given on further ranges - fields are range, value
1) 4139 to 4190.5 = 31.8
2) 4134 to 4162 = 32.3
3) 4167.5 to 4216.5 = 32.1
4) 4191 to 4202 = 32.2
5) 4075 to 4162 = 30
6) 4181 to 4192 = 30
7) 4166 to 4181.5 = 32.4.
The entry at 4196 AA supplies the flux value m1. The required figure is 33.8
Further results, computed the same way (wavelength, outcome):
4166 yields 36.65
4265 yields 35.16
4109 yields 25.53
